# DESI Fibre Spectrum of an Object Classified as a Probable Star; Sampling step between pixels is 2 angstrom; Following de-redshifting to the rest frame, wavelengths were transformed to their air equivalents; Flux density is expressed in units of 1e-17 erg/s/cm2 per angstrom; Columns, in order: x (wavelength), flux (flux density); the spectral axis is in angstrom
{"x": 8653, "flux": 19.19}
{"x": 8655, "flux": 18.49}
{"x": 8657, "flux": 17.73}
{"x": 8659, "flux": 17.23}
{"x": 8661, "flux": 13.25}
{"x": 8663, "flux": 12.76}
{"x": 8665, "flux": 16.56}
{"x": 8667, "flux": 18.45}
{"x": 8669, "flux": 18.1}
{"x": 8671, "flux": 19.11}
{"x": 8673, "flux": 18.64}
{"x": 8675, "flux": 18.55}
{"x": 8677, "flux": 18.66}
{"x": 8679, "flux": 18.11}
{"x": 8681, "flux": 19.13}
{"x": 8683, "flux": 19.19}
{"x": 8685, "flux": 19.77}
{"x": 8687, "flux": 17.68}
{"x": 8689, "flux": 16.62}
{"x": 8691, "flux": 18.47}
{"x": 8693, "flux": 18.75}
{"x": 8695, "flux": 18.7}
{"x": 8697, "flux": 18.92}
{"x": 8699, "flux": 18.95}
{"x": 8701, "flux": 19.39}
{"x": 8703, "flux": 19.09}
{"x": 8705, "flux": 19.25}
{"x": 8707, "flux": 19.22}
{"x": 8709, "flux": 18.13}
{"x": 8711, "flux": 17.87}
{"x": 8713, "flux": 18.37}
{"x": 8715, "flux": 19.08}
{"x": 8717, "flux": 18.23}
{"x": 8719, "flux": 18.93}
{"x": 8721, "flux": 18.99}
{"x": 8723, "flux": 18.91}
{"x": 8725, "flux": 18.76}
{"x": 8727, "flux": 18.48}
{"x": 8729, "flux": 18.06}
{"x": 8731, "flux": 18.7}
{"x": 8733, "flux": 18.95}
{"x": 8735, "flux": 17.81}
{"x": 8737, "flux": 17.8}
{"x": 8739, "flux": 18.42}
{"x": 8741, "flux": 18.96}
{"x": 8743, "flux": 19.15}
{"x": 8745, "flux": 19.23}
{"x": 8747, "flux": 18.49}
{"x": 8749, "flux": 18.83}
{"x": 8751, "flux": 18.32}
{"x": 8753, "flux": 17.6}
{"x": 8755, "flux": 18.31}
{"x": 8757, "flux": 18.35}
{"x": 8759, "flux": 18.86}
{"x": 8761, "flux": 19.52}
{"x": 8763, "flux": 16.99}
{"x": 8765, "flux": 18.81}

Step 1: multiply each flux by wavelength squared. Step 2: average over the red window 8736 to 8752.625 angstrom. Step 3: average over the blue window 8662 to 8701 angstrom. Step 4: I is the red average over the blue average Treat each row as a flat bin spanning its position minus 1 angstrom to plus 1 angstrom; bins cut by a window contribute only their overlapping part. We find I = 1.0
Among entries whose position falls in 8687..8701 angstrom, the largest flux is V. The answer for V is 19.39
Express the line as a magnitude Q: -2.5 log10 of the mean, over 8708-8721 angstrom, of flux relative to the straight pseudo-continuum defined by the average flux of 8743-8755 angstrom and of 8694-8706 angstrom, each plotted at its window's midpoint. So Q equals 0.02 mag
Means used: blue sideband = 19.1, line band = 18.5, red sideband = 18.5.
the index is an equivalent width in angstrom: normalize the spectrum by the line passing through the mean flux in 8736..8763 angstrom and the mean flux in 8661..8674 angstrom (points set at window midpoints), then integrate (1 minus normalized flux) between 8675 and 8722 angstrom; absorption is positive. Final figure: -3.0 angstrom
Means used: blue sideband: 17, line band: 18.7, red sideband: 18.5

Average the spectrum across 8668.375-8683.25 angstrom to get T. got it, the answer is 18.7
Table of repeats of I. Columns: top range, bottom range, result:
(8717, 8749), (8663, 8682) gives 1.05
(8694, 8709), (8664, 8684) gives 1.04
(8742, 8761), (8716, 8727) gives 1.00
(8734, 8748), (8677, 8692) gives 1.02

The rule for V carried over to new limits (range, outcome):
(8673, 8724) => 19.77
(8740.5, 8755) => 19.23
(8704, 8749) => 19.25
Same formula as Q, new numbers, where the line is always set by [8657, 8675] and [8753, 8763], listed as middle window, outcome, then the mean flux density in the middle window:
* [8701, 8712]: -0.070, 18.8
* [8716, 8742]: -0.033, 18.5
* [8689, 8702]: -0.077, 18.7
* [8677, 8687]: -0.102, 18.9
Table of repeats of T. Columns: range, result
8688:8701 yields 18.5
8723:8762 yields 18.6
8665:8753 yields 18.6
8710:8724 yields 18.6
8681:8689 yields 18.6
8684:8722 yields 18.7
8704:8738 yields 18.6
